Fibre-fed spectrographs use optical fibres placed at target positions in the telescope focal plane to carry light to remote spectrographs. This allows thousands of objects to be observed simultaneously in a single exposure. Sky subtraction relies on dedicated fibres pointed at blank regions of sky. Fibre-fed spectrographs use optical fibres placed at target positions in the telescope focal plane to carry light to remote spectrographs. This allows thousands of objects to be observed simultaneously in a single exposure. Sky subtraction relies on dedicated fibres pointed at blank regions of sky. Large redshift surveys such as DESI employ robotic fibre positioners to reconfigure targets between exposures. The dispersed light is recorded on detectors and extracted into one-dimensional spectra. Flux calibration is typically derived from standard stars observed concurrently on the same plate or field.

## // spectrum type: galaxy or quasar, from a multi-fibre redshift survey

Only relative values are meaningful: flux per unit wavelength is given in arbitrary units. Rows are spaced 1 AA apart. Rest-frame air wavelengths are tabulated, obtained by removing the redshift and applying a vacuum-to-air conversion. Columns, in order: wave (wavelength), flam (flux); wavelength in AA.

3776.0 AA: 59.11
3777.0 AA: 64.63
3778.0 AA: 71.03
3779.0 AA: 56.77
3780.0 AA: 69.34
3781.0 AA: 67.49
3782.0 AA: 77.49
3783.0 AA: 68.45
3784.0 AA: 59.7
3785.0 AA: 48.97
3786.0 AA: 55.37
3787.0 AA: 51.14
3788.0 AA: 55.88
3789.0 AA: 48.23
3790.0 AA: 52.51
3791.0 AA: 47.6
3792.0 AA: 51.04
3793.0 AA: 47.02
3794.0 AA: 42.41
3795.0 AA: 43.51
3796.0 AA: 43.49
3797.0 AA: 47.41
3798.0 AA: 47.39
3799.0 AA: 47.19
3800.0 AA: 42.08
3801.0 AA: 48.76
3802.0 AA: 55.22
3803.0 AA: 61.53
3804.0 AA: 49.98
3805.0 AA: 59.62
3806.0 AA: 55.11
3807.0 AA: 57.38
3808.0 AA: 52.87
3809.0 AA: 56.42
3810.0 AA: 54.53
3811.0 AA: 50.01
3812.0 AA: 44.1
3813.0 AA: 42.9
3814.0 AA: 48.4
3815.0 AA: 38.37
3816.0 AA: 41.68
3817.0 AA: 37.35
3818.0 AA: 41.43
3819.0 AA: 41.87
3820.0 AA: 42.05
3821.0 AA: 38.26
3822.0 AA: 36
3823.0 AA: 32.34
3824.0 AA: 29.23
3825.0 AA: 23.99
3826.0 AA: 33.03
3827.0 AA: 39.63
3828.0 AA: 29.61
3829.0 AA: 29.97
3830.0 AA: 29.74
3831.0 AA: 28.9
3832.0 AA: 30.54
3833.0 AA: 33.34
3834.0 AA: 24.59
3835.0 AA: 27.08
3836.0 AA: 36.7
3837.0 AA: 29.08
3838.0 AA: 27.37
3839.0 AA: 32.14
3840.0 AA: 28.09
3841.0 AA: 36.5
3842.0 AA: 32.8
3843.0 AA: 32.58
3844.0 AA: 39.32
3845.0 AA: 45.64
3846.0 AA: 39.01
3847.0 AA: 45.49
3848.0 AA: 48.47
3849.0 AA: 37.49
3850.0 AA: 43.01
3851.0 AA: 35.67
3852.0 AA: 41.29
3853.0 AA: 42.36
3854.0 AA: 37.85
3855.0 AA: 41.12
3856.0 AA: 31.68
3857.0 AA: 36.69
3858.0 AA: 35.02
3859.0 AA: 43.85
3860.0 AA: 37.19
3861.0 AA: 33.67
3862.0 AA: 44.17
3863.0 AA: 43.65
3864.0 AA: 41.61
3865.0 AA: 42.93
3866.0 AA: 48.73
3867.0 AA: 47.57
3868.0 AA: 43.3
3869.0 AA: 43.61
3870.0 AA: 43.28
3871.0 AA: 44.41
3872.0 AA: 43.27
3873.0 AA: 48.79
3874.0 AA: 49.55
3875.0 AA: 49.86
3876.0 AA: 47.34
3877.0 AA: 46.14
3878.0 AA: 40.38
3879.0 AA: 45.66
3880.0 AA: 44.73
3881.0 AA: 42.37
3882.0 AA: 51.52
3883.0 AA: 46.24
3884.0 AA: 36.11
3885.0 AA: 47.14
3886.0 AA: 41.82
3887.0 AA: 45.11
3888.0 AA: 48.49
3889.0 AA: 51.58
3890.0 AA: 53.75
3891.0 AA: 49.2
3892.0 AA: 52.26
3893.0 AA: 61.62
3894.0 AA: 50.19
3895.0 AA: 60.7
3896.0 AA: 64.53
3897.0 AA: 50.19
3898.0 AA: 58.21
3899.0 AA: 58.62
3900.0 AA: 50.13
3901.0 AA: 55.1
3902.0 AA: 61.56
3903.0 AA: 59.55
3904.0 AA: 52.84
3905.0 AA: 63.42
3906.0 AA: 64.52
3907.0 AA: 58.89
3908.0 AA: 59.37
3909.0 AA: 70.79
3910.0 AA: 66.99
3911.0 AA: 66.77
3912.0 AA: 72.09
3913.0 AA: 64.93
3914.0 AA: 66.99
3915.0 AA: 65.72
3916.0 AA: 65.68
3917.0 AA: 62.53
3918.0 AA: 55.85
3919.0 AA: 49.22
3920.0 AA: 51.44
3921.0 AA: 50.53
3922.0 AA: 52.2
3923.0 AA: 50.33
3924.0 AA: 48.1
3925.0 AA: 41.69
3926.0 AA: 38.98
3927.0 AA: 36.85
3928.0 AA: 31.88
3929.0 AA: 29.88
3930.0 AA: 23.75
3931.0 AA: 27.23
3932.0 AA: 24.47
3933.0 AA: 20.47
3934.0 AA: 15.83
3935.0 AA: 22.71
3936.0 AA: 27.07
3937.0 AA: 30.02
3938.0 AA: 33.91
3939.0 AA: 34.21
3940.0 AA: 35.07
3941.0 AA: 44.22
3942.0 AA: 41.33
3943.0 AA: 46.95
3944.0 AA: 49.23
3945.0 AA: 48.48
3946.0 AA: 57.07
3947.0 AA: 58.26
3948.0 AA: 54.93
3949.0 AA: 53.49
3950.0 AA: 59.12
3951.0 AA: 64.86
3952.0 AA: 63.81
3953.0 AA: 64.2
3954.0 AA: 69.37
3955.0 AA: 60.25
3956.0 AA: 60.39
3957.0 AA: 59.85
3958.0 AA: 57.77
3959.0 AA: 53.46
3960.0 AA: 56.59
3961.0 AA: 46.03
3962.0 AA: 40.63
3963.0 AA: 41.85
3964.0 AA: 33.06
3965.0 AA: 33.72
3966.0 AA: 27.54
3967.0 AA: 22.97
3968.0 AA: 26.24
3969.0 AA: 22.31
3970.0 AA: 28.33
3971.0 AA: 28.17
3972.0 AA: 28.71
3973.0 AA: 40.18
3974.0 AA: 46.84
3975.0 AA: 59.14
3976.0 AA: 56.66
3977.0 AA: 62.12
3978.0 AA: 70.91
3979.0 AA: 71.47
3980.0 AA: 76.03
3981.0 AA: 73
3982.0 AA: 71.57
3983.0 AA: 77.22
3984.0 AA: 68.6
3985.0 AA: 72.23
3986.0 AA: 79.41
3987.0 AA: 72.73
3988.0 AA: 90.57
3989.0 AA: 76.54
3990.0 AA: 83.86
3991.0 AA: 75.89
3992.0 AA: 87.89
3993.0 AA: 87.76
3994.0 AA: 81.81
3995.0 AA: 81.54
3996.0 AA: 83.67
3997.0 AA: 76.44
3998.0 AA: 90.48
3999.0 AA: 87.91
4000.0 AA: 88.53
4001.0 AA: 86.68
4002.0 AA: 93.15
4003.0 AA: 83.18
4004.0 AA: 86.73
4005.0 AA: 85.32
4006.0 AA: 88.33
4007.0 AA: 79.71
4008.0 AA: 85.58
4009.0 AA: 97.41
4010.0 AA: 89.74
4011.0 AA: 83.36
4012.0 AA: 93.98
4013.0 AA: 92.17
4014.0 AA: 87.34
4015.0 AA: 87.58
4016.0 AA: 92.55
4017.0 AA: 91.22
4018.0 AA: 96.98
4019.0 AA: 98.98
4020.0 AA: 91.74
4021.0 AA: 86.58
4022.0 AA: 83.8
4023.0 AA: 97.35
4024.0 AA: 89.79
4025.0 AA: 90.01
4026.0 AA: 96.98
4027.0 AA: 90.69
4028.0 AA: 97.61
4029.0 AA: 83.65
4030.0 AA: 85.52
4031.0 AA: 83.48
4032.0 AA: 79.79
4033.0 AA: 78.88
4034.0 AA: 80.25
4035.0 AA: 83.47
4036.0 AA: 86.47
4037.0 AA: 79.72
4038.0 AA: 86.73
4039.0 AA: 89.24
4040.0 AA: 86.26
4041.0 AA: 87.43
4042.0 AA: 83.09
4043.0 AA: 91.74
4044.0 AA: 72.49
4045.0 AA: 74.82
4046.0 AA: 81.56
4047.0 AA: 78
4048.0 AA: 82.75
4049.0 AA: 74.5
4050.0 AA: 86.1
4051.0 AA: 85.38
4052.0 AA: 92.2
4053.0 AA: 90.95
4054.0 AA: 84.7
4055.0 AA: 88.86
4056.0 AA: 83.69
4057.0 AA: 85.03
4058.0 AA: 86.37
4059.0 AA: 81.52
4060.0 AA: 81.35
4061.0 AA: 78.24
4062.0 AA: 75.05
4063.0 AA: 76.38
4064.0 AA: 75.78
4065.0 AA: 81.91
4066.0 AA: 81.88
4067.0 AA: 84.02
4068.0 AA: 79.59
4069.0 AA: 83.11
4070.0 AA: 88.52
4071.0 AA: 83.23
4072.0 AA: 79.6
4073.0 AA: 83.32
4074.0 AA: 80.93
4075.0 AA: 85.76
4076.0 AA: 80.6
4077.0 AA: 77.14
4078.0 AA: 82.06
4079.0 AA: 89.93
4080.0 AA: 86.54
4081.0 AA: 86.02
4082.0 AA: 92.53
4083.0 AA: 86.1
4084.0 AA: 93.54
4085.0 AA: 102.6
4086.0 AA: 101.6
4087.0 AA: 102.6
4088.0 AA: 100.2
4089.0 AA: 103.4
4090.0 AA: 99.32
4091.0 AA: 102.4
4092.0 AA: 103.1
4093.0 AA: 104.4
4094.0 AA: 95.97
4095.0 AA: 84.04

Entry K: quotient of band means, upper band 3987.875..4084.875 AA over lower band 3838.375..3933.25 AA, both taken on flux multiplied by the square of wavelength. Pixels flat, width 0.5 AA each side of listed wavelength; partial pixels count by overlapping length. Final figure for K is 1.96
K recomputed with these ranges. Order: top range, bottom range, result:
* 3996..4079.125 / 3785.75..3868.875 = 2.29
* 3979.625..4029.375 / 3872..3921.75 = 1.66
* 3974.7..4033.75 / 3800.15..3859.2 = 2.31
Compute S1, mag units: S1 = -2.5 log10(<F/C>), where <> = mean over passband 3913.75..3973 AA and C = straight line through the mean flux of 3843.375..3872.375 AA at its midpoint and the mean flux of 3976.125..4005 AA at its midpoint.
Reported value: 0.43 mag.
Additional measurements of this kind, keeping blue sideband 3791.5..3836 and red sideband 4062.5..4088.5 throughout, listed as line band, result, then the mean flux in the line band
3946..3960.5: 0.11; 59.6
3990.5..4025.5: -0.17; 88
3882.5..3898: 0.09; 50.8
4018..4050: -0.09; 85.8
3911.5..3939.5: 0.38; 42.7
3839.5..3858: 0.24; 38.5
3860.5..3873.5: 0.17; 43.8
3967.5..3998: 0.09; 65.7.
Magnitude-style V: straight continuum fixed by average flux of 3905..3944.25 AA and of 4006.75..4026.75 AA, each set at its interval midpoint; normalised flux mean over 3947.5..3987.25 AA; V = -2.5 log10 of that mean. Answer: 0.236 mag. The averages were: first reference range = 46.3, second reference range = 90.8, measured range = 53.8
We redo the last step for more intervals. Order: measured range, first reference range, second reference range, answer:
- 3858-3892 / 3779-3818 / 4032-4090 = 0.34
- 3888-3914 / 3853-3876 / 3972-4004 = -0.13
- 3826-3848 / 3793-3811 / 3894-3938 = 0.44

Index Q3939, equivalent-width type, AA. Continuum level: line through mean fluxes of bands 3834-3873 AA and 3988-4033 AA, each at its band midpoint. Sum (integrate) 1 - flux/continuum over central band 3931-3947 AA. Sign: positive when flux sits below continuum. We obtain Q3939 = 7.3 AA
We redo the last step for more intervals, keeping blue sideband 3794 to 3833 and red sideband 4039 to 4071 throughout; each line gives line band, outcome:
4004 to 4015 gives -1.9 AA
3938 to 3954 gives 3.3 AA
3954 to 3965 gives 2.6 AA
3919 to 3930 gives 3.3 AA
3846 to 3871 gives 4.5 AA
